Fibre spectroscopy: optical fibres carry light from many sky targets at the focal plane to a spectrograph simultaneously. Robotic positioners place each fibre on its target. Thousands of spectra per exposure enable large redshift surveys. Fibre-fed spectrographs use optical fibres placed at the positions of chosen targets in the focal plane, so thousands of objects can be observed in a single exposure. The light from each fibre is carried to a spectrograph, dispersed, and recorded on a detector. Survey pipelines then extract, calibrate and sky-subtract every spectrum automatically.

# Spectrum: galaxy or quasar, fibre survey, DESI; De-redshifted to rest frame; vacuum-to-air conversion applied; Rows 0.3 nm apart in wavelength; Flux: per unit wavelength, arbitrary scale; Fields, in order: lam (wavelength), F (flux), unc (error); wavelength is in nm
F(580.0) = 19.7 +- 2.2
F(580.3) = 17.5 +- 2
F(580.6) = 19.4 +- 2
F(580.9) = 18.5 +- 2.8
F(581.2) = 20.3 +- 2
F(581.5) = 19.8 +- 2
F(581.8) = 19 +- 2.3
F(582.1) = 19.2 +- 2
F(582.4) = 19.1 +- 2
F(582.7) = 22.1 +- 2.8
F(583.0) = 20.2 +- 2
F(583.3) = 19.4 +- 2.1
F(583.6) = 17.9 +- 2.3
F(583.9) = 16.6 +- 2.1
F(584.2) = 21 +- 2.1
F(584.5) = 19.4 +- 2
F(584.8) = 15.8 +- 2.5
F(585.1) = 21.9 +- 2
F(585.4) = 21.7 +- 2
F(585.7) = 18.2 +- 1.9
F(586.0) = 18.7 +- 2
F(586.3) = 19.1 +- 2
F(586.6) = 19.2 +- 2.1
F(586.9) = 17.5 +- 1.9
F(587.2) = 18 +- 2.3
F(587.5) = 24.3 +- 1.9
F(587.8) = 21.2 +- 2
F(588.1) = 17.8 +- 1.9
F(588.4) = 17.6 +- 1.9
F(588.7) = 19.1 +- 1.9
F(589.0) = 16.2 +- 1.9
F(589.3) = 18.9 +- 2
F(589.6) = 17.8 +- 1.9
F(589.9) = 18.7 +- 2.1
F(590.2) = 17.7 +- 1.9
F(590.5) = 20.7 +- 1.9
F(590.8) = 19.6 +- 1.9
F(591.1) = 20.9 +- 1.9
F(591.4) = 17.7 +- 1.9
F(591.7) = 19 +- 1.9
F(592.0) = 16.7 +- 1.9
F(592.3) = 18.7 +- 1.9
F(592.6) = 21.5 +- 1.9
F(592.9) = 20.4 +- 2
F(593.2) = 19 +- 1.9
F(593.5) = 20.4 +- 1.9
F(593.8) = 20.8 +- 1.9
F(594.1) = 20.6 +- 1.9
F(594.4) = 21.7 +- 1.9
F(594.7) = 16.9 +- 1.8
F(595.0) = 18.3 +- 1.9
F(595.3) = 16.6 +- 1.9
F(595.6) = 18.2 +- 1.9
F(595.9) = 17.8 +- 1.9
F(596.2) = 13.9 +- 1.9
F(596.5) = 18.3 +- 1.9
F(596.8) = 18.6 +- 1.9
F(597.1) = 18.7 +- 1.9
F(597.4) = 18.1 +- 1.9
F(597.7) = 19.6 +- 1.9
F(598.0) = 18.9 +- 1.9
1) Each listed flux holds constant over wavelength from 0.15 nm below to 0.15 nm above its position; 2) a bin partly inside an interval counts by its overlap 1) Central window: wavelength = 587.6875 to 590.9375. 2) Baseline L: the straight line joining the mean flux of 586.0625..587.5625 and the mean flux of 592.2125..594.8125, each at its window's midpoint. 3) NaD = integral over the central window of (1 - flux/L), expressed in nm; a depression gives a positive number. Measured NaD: 0.16 nm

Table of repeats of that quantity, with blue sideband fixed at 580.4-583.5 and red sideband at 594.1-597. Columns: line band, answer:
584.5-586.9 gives 0.01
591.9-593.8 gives -0.14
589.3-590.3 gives 0.02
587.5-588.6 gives -0.04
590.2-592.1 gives -0.06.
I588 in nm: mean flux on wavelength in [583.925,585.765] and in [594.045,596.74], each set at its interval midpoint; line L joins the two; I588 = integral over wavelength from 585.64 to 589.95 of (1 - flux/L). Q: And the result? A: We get 0.057 nm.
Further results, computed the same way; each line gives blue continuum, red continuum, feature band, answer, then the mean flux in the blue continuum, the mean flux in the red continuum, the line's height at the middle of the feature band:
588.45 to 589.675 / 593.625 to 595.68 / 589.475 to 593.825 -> -0.186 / 18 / 19.1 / 18.5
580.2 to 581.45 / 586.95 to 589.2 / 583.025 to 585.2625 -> 0.014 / 19.1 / 19.1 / 19.1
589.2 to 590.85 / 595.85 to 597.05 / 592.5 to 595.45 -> -0.285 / 18.9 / 17.2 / 17.9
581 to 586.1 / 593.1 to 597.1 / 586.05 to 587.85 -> -0.054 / 19.4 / 18.5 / 19.2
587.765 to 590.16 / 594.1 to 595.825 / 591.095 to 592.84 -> -0.059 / 18.2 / 18.5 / 18.4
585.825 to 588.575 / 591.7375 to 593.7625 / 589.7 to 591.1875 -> 0.000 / 19.3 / 19.5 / 19.4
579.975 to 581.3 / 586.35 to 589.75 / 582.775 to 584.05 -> 0.014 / 19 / 18.9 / 18.9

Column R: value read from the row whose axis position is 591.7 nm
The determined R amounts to 19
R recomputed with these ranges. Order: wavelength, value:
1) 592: 16.7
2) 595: 18.3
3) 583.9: 16.6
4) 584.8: 15.8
